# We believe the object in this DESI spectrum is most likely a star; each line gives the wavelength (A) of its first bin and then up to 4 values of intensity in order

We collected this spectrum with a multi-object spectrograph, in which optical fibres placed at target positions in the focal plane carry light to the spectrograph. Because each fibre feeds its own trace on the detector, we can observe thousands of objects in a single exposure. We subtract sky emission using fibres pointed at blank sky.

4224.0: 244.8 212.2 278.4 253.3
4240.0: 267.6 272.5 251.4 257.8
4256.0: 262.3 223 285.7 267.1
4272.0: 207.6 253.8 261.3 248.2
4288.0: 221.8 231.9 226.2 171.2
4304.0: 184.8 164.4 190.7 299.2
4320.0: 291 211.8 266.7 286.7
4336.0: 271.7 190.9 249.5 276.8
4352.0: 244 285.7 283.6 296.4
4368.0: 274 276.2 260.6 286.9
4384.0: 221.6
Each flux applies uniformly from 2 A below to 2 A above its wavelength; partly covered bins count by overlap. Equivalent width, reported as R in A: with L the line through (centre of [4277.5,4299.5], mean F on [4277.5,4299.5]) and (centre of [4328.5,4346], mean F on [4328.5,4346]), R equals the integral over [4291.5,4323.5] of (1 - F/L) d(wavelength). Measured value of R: 2.9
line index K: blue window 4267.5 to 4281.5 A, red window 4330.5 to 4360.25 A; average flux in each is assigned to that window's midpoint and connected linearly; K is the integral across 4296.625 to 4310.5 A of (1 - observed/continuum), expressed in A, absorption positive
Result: 3.95 A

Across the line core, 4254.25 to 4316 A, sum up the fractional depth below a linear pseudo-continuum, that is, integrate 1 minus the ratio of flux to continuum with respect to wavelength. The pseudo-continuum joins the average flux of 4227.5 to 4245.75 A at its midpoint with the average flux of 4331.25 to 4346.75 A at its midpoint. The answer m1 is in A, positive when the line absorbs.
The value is 6.25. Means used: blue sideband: 260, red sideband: 248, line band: 229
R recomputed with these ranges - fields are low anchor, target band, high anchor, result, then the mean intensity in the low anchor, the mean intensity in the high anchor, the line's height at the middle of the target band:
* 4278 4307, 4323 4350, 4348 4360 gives 0.3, 219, 270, 255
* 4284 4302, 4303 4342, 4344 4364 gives 1.1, 217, 273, 244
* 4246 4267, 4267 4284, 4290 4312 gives -1.2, 257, 195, 230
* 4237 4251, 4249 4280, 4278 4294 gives 0.0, 263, 241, 252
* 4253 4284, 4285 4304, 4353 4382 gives 3.4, 252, 279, 259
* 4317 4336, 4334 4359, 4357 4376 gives 1.8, 267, 280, 274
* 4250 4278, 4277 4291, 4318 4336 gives 0.6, 251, 265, 255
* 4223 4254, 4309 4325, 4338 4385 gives 0.9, 255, 263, 260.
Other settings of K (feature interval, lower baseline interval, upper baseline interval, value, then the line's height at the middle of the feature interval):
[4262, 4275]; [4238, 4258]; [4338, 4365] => 0.4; 262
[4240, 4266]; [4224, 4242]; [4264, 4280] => -0.9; 251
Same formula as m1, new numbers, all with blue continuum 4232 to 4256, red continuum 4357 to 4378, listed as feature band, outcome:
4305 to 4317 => 2.8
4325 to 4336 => 0.2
